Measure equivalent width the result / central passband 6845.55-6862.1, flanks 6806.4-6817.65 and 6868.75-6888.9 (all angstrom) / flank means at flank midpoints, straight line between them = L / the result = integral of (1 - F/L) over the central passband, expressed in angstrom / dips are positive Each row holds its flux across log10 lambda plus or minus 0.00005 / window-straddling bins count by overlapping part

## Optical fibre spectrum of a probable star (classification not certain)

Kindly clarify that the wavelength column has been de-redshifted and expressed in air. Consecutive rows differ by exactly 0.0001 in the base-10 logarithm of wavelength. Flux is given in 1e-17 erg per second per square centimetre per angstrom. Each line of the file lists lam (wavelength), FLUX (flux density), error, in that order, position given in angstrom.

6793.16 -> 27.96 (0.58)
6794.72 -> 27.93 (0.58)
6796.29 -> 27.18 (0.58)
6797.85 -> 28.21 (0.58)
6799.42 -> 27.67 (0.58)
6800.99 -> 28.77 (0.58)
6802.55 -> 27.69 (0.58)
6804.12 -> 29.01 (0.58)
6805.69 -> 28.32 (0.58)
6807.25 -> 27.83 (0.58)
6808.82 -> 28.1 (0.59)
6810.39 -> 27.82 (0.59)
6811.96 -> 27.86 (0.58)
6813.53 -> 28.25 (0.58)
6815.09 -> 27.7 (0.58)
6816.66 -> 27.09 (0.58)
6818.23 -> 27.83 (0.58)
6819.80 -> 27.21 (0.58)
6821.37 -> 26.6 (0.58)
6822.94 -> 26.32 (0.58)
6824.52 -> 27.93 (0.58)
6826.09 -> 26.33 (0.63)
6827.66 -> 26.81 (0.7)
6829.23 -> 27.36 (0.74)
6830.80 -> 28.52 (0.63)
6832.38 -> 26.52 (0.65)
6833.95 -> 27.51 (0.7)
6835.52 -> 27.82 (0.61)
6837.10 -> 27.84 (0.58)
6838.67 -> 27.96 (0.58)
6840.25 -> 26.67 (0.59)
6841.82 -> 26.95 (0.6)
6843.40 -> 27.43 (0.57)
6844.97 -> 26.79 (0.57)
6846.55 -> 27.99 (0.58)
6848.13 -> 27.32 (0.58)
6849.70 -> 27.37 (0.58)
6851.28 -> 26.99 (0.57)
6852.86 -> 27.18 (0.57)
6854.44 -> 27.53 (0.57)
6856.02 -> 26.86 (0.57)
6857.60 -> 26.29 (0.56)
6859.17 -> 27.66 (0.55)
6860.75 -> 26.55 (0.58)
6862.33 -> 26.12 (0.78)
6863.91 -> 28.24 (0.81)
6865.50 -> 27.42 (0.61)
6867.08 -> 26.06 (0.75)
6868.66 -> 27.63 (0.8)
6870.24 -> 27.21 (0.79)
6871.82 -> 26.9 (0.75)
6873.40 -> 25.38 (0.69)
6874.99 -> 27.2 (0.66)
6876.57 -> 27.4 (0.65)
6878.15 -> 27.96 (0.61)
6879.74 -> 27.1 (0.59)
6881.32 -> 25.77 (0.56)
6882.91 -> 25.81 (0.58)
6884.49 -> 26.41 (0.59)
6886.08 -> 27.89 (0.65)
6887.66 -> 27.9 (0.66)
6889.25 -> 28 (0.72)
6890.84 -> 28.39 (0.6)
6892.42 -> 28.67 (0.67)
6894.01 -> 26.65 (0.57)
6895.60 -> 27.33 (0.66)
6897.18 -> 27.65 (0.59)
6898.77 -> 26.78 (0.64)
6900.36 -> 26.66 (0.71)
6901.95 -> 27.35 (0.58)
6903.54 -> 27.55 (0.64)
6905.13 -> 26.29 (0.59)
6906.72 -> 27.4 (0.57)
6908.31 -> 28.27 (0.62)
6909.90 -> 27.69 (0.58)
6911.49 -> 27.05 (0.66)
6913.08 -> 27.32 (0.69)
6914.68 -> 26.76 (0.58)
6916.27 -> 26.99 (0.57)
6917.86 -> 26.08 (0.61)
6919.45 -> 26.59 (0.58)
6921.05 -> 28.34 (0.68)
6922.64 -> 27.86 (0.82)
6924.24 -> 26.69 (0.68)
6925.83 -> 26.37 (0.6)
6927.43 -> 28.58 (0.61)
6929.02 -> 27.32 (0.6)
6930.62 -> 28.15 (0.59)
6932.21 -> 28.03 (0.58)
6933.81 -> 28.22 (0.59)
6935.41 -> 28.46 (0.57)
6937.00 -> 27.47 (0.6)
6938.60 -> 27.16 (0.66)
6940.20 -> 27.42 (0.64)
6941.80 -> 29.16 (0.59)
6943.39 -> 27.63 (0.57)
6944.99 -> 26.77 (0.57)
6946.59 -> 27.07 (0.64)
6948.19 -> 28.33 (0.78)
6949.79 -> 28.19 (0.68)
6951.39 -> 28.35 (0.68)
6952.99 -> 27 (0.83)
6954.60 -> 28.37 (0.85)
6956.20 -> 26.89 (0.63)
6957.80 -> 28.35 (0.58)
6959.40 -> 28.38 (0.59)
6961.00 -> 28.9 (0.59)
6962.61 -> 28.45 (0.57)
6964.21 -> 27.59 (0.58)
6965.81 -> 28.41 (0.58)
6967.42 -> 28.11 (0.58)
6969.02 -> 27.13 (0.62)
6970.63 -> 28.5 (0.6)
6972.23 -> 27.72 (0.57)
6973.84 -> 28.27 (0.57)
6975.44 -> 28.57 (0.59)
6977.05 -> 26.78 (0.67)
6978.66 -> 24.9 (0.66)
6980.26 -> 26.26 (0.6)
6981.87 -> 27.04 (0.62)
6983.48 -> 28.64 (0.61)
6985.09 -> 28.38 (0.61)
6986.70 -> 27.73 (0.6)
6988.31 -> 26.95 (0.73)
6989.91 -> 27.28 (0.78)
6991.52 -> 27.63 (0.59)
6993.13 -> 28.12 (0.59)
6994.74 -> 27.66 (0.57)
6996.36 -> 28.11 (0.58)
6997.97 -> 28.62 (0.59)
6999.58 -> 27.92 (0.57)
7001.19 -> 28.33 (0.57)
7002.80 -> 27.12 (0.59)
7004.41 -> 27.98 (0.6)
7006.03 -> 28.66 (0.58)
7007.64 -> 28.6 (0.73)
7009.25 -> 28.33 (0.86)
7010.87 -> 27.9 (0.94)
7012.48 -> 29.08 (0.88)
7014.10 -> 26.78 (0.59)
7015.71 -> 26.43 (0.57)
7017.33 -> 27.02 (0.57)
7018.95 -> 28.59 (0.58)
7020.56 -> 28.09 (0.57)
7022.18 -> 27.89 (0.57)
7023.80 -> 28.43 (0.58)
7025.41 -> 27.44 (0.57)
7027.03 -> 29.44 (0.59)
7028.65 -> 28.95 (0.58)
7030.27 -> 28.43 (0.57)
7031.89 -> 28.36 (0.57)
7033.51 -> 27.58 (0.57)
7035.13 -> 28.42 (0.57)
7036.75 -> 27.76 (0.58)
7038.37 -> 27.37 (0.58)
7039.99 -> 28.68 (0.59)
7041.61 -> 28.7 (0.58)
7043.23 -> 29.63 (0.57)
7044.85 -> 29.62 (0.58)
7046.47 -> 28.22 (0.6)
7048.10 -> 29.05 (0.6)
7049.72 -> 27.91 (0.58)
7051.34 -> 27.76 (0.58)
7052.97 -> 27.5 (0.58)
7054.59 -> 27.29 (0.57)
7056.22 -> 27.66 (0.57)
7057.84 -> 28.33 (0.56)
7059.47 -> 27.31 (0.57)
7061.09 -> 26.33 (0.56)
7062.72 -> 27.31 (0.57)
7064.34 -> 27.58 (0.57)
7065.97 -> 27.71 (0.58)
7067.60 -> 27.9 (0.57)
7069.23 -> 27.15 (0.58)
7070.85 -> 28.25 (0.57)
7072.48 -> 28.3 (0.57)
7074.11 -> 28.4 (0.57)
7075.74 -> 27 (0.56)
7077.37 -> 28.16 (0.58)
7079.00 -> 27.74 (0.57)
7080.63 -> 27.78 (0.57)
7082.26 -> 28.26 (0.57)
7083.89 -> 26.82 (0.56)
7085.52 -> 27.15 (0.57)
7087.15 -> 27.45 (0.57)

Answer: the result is 0.1 angstrom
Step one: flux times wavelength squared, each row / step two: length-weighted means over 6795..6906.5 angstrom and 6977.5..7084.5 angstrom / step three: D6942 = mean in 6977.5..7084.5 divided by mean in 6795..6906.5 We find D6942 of 1.07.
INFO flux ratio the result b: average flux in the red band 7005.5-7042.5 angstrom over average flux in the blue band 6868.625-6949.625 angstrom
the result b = 1.0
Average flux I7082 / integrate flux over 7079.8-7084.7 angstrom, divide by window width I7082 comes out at 27.6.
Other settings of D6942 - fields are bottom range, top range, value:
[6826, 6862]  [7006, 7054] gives 1.09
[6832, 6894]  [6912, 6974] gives 1.04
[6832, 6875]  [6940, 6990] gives 1.06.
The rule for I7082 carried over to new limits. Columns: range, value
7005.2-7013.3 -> 28.5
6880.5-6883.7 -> 25.8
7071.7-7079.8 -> 27.9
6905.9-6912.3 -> 27.6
